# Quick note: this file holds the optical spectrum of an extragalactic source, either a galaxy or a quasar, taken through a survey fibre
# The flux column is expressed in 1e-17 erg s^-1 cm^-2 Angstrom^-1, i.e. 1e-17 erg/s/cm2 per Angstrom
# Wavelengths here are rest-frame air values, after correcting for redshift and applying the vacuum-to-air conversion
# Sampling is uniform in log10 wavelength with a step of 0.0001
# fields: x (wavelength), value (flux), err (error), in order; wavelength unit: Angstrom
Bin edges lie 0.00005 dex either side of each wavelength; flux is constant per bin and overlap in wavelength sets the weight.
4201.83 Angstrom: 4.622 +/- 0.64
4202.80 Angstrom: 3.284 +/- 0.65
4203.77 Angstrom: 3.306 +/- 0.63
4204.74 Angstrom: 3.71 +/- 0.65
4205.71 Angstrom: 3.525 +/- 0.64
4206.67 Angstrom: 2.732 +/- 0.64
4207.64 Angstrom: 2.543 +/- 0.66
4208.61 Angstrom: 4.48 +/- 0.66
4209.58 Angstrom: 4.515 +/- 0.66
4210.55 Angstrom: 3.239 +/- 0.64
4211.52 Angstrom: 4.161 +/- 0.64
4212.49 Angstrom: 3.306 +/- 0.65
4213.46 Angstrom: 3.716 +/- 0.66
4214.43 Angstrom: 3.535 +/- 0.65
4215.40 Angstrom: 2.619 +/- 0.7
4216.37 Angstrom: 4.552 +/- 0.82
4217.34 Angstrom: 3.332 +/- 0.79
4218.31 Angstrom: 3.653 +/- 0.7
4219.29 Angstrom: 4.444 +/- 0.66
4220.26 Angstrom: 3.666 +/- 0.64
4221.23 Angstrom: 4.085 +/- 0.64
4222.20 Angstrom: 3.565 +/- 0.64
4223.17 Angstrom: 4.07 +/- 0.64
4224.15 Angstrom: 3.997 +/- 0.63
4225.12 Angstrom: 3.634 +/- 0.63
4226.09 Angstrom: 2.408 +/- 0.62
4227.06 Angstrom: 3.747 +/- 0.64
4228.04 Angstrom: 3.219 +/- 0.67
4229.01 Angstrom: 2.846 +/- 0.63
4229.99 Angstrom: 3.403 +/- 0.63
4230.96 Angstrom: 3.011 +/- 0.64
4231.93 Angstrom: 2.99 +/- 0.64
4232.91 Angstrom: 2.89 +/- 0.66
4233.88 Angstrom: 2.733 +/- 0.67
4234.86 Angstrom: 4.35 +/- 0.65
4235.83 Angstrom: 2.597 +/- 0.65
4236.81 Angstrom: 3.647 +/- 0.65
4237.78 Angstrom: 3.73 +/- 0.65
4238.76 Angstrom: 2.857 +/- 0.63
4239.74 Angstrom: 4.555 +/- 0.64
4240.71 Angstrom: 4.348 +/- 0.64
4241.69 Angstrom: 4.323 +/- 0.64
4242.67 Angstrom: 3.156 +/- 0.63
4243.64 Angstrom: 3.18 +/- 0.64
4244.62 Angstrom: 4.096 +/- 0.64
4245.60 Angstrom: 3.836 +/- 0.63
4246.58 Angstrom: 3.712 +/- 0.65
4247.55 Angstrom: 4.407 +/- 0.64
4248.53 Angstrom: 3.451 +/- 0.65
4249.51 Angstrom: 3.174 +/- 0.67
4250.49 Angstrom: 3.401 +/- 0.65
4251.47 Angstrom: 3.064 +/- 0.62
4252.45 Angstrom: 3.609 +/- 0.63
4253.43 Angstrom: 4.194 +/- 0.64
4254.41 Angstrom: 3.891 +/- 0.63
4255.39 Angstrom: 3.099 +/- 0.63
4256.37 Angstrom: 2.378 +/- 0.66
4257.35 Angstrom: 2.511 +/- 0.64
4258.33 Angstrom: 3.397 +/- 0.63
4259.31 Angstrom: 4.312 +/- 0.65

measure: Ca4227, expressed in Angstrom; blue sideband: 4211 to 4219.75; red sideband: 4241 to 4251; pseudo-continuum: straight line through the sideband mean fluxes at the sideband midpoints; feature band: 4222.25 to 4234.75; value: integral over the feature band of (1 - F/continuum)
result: 1.4 Angstrom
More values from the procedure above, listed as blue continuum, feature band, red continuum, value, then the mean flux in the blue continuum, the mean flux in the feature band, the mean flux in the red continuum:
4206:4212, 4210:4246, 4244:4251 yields 1.03 Angstrom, 3.61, 3.55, 3.71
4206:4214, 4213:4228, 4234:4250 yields -0.14 Angstrom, 3.59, 3.65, 3.69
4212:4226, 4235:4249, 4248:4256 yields -0.74 Angstrom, 3.69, 3.72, 3.47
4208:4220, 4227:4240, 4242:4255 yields 1.42 Angstrom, 3.78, 3.29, 3.63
